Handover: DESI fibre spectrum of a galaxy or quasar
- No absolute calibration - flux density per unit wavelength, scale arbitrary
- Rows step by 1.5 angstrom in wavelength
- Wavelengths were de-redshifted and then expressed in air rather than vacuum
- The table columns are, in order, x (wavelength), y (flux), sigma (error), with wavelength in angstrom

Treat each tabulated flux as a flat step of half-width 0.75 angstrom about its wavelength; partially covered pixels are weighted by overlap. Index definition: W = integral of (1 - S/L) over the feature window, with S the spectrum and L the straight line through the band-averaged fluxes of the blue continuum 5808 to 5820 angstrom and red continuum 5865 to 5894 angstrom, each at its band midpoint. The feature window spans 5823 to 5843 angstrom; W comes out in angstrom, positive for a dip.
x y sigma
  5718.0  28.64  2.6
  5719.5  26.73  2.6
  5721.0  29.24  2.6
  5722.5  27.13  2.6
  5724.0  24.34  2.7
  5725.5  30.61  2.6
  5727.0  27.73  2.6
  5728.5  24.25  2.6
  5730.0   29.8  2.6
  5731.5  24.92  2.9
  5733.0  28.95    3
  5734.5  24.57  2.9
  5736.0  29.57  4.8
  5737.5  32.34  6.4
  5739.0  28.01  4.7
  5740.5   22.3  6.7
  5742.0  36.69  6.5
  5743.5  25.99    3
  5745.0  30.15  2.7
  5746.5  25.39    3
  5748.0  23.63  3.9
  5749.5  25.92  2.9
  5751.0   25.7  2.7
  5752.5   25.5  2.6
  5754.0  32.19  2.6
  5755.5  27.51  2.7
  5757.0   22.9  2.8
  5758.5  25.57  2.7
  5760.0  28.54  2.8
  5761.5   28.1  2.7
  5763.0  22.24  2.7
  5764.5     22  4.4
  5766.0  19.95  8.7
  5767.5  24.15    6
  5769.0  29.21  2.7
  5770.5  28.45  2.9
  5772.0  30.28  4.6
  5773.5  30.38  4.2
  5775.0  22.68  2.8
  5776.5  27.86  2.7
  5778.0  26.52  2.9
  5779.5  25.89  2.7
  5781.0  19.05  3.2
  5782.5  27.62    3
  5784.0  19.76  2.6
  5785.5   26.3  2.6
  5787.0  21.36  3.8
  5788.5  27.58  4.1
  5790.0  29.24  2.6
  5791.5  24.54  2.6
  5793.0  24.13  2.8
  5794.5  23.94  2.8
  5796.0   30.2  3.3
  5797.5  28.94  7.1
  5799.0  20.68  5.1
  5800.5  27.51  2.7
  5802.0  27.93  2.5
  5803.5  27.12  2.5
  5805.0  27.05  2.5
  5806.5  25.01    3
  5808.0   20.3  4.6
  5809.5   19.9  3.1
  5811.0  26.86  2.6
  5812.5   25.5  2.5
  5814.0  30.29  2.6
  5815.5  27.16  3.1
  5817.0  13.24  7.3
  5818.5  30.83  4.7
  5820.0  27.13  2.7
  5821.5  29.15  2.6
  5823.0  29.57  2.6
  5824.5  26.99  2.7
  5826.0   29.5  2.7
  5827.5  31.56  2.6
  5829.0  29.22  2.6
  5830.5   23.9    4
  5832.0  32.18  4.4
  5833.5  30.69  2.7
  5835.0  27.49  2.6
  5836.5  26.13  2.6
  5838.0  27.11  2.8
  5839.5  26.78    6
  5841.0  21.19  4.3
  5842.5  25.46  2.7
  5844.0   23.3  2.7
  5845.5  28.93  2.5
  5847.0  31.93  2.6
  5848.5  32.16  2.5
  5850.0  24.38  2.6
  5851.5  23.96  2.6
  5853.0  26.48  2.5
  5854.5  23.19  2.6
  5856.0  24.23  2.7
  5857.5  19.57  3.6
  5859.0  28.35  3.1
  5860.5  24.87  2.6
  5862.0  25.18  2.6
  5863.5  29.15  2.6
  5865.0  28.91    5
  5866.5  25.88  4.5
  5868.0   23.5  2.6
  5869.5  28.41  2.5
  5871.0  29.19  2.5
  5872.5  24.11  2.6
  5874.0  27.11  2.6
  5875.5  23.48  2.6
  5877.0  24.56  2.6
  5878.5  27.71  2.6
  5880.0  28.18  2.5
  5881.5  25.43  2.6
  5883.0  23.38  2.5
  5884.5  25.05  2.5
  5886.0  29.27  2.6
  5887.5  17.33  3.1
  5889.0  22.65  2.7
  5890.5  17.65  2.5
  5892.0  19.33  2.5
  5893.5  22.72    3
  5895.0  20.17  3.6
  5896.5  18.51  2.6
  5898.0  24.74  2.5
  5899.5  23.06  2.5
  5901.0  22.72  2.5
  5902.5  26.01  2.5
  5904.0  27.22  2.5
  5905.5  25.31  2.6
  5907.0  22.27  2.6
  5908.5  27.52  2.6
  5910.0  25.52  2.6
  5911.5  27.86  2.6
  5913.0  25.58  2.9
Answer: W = -2.4 angstrom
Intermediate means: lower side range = 24.7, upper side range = 24.6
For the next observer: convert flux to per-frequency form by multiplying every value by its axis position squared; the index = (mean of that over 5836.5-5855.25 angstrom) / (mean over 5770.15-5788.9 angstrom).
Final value 1.0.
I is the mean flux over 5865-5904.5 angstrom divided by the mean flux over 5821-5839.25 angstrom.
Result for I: 0.85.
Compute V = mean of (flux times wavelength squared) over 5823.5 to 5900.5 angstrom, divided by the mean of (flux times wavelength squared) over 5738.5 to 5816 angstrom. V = 1.0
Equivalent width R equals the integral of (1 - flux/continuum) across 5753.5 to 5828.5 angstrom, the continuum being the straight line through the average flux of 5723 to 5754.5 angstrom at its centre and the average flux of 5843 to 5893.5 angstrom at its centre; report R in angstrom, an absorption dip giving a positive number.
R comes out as 1.7 angstrom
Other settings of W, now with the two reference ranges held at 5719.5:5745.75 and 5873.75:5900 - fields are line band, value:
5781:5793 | 0.7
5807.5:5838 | -2.1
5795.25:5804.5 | -0.4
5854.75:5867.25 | -0.8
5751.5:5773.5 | 0.6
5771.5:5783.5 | 0.3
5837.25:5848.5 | -1.0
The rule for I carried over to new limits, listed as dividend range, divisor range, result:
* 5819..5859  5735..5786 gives 1.02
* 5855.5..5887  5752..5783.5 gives 1.00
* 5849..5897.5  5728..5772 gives 0.91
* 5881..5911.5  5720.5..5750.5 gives 0.85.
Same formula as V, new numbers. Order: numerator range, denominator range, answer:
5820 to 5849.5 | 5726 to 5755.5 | 1.05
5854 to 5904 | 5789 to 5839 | 0.93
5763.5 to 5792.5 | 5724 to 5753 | 0.94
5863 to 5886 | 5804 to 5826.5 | 1.04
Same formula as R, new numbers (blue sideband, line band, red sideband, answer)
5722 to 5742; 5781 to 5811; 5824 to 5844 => 2.6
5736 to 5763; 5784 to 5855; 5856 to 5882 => 0.5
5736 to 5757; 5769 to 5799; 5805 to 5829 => 1.1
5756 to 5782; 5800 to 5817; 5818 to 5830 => 1.7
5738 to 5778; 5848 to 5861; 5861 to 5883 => 0.6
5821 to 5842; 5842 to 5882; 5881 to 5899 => -2.2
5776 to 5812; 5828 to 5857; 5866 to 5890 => -1.8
